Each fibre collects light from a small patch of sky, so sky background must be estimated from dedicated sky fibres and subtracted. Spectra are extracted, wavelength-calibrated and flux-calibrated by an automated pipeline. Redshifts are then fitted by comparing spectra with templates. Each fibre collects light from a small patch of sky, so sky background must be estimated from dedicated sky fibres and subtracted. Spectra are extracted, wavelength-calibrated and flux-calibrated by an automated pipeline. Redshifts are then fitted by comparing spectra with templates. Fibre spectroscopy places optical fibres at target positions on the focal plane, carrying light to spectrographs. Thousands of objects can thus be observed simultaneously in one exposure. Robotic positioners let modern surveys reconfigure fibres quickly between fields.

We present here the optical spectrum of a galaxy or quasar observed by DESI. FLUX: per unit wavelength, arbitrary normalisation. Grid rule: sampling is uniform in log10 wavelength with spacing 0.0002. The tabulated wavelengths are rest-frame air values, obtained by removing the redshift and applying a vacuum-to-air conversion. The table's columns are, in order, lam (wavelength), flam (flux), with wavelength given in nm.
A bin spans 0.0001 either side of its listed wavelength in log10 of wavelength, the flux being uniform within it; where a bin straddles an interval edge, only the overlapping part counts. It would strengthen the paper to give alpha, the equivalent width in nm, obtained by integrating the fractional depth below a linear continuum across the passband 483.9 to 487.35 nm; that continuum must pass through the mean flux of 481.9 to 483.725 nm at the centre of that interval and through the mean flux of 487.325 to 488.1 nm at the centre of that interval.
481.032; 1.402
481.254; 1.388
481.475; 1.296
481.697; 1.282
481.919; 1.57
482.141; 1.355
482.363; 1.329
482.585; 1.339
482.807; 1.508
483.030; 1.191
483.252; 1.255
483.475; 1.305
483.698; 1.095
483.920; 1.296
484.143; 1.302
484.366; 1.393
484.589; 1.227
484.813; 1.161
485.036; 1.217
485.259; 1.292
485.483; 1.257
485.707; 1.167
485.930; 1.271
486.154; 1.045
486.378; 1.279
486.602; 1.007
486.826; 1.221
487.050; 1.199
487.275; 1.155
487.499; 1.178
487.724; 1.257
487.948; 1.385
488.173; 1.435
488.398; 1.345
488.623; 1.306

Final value 0.21 nm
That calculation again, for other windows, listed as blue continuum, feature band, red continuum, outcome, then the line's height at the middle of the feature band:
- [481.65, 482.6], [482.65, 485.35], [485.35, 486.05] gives 0.07 nm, 1.3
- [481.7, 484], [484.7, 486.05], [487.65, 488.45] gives 0.12 nm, 1.34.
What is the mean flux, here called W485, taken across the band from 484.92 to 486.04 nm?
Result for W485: 1.24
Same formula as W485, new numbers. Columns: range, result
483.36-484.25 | 1.25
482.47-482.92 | 1.42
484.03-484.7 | 1.31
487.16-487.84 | 1.2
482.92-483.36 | 1.22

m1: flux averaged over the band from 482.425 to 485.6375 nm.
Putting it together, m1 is 1.27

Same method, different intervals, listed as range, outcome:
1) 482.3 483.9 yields 1.29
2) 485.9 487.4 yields 1.16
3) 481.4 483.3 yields 1.35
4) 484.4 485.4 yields 1.24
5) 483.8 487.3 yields 1.22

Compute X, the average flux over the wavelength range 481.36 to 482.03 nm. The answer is 1.38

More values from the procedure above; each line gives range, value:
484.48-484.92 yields 1.19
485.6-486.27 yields 1.16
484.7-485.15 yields 1.19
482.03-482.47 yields 1.34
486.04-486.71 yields 1.11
